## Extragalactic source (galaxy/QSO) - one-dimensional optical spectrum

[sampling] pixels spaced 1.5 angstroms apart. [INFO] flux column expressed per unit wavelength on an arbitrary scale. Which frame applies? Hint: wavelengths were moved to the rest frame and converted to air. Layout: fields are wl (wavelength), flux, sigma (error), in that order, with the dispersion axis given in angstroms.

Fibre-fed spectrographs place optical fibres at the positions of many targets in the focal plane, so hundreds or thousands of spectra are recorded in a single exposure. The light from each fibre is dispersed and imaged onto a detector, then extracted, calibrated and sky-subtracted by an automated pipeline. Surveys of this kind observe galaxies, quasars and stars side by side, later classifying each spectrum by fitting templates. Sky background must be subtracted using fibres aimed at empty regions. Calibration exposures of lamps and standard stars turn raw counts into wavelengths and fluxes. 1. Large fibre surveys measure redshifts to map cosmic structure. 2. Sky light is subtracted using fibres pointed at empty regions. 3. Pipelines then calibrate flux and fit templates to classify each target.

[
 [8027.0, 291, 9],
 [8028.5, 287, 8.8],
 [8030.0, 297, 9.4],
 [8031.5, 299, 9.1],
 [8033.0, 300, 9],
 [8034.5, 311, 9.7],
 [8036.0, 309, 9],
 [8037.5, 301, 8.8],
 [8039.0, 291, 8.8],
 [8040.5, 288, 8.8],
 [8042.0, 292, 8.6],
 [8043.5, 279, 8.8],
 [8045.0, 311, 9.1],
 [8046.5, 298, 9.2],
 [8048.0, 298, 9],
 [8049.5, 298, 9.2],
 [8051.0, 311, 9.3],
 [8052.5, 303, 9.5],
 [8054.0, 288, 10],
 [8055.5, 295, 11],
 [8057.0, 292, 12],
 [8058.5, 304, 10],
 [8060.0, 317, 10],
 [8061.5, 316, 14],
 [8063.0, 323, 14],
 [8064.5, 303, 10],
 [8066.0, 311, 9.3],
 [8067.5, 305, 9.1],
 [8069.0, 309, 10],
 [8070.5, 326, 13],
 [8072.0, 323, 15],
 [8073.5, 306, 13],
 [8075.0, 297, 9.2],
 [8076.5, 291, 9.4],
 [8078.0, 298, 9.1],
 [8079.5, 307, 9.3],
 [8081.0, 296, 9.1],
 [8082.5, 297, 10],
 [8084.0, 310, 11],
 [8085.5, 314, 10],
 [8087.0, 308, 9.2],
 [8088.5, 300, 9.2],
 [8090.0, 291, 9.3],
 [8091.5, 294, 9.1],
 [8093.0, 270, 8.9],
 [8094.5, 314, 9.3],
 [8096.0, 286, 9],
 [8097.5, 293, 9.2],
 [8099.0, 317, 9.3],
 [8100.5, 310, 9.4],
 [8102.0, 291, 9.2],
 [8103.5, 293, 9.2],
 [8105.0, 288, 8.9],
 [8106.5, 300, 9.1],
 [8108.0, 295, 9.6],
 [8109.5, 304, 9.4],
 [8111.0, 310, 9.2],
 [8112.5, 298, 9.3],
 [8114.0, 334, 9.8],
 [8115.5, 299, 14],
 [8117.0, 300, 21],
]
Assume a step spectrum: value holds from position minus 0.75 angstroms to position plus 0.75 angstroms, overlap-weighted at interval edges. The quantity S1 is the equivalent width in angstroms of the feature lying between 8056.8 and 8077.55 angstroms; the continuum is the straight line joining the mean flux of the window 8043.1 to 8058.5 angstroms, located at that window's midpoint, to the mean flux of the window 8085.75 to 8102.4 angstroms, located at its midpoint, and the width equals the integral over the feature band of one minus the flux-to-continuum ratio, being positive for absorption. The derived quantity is -0.8 angstroms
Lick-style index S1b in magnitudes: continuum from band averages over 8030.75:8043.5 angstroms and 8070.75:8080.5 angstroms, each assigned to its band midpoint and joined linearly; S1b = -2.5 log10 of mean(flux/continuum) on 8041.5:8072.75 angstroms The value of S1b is -0.01 mag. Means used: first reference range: 298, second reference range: 305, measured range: 305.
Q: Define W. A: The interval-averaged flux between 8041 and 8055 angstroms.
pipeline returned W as 297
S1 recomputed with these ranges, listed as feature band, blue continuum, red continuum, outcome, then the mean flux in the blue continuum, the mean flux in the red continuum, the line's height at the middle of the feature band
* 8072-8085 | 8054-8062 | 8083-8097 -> -0.08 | 303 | 298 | 300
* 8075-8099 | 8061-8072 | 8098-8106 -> 0.56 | 314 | 300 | 306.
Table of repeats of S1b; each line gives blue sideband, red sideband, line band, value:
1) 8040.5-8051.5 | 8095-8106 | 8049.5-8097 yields -0.02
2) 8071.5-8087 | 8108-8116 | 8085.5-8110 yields 0.03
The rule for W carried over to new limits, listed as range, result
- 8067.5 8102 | 302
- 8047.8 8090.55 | 305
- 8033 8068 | 302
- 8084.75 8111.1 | 299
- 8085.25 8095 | 298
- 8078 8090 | 303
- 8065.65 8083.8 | 306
